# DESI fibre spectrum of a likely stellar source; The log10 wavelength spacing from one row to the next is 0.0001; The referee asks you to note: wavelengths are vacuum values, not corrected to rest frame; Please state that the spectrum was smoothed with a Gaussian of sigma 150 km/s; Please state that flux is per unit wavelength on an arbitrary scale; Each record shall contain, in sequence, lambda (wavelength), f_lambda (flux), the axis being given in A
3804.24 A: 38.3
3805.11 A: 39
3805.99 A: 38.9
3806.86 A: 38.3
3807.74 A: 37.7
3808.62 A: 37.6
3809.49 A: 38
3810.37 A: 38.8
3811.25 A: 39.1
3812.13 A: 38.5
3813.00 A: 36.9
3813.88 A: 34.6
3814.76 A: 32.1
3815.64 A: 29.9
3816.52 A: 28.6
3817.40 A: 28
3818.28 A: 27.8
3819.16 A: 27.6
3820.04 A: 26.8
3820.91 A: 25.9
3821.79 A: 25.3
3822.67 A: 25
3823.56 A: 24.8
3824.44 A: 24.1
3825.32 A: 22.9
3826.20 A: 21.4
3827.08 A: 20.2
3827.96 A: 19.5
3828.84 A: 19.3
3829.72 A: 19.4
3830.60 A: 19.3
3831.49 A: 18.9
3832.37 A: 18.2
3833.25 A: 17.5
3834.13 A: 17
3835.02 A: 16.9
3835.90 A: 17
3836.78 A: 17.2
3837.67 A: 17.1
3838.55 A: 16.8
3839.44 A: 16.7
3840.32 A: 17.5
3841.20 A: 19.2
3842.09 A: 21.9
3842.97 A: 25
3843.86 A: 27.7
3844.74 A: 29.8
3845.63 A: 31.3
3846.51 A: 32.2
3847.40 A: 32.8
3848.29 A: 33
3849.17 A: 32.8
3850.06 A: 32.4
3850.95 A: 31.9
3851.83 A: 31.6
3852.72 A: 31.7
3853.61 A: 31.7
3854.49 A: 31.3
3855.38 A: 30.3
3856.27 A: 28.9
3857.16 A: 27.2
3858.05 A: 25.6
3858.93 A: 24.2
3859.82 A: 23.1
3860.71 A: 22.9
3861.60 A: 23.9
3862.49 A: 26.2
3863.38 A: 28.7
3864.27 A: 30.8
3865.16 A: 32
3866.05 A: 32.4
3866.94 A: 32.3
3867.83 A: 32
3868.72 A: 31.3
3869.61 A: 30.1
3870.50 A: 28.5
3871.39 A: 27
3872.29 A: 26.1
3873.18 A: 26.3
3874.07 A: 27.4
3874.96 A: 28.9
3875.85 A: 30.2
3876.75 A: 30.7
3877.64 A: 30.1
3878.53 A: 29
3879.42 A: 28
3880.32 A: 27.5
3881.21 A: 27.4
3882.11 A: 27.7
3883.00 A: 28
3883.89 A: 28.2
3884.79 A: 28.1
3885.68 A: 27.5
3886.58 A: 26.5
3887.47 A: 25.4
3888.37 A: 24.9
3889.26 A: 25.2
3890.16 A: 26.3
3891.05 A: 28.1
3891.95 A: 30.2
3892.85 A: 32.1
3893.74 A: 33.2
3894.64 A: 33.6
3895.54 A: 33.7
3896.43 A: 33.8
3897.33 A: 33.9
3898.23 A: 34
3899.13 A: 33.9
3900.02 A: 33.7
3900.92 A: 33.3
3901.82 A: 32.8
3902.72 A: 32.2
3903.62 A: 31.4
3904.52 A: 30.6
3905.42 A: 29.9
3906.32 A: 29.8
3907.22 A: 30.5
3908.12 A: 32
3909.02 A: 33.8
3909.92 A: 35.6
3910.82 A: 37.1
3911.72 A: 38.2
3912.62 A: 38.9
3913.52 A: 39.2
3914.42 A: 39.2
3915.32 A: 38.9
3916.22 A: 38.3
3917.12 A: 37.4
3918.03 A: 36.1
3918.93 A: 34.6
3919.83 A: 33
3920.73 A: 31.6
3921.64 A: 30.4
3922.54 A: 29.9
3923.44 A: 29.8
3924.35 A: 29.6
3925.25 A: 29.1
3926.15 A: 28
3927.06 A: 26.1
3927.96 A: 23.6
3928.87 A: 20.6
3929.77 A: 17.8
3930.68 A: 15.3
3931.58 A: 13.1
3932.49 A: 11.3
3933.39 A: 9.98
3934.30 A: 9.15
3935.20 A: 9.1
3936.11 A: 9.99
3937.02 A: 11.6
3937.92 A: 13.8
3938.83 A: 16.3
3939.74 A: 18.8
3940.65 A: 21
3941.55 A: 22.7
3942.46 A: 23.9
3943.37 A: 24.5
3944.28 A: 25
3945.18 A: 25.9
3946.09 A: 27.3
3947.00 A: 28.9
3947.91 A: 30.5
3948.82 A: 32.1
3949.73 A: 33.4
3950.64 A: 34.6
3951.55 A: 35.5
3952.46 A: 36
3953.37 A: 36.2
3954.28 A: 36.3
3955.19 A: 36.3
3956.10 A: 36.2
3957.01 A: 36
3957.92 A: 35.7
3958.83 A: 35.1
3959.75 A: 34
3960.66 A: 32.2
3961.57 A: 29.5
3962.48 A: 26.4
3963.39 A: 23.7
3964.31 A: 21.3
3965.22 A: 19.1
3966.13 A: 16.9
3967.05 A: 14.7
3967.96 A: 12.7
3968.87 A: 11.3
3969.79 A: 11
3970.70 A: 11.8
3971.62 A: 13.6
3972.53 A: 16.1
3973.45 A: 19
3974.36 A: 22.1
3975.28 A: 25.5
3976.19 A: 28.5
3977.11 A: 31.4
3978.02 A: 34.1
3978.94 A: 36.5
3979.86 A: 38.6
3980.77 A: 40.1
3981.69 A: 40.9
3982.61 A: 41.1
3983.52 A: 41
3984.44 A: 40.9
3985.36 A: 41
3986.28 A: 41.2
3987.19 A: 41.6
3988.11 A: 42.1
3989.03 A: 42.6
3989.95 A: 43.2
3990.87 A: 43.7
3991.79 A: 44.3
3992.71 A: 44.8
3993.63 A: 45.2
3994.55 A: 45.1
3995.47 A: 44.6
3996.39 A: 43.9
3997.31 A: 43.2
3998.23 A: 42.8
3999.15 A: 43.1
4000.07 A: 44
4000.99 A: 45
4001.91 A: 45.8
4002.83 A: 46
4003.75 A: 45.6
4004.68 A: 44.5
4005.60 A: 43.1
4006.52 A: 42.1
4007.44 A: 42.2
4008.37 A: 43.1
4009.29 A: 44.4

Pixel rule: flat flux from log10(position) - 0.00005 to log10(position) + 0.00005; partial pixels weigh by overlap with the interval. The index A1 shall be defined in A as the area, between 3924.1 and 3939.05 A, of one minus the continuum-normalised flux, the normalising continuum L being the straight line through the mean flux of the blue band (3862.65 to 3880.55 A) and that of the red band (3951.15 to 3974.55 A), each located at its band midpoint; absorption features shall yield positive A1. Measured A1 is 5.4 A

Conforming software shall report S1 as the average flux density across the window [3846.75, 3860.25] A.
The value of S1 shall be 29.9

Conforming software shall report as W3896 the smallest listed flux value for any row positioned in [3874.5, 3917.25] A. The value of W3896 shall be 24.9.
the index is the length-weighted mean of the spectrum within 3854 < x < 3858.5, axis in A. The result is 28.7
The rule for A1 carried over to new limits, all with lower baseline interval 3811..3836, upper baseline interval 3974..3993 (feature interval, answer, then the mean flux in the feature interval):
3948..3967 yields 2.7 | 30.9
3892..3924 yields -1.8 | 33.8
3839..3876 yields -0.6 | 28.3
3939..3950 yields 2.9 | 25.8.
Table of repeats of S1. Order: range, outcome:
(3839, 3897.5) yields 28.6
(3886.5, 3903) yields 31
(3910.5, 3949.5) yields 25.8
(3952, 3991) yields 30.5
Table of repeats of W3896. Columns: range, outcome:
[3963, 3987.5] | 11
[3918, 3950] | 9.1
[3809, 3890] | 16.7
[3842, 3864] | 21.9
